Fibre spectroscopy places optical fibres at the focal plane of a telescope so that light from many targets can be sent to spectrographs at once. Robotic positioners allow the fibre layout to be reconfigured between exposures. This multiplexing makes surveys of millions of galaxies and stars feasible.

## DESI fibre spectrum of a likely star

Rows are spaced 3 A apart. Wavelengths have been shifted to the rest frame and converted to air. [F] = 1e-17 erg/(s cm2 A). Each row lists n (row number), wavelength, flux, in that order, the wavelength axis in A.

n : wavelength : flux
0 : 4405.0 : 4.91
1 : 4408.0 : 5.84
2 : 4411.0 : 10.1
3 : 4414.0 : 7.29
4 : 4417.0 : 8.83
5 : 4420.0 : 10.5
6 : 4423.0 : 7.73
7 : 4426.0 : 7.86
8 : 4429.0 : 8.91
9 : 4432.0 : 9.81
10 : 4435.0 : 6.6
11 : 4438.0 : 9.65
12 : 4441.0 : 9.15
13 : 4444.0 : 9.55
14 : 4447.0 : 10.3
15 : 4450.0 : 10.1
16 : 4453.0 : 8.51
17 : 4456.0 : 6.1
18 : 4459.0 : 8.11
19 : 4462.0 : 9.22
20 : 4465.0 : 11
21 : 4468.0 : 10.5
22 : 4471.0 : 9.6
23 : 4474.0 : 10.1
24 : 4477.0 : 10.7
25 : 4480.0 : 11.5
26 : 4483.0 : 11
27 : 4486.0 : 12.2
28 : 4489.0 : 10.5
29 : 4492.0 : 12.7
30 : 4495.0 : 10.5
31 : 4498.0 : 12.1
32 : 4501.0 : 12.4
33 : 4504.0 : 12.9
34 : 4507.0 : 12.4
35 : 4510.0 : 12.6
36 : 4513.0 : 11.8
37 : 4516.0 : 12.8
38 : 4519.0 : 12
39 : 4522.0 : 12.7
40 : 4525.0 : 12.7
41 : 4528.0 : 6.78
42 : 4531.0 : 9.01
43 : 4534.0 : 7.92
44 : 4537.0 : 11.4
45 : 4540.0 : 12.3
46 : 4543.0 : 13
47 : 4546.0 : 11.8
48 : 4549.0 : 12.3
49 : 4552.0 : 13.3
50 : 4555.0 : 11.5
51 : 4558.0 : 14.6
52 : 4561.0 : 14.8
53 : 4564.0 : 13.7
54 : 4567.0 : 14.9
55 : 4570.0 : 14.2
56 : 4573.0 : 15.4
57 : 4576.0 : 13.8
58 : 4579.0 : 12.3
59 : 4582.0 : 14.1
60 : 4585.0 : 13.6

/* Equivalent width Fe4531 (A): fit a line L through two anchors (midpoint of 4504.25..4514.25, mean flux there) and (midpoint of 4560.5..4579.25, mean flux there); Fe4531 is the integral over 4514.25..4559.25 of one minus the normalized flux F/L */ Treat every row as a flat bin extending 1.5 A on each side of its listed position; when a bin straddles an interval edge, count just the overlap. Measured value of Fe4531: 5.5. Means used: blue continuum 12.4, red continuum 14.2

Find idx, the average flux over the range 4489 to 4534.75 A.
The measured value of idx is 11.4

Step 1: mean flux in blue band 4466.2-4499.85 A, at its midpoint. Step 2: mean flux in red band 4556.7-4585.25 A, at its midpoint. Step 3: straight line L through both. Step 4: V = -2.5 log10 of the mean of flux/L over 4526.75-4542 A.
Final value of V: 0.32 mag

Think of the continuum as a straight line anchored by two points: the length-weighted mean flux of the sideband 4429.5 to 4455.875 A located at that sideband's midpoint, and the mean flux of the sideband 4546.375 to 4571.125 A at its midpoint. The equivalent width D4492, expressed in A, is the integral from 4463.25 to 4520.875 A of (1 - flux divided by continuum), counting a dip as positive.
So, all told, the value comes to -3.0 A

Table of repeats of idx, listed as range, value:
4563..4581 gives 14.1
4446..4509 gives 10.6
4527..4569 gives 12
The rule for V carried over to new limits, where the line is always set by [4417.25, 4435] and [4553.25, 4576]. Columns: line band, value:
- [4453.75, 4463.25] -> 0.27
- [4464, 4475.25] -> 0.02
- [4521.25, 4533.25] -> 0.26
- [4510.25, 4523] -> -0.01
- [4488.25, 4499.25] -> -0.01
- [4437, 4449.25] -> -0.03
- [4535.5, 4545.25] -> 0.08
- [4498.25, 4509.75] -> -0.07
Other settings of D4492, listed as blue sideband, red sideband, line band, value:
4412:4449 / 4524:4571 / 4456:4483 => 0.2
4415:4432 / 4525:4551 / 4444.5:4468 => 0.5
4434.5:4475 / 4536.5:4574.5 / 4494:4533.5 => 0.3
